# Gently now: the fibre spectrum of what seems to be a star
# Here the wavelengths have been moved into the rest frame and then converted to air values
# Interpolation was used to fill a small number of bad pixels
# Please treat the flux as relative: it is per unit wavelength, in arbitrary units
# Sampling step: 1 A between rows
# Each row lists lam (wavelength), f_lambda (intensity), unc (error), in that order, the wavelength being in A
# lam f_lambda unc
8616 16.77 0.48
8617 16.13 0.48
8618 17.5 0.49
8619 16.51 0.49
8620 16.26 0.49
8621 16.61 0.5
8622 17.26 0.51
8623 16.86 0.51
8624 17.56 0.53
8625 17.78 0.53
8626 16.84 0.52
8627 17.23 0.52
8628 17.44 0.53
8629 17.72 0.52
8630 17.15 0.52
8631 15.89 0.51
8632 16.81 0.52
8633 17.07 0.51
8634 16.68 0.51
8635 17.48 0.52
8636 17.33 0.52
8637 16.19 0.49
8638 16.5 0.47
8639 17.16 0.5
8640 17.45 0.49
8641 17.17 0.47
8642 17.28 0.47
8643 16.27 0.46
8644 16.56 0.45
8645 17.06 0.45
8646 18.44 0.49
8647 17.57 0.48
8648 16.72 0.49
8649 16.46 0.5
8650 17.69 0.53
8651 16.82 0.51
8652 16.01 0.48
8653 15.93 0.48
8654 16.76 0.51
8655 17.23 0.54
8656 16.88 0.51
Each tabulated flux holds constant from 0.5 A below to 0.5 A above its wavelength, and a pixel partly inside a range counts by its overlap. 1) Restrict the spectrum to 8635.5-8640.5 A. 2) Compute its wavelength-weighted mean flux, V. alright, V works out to 16.9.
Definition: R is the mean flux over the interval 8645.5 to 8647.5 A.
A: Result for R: 18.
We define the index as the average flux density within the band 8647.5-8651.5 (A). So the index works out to 16.9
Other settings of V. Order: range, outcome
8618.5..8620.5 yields 16.4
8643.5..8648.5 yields 17.3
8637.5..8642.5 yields 17.1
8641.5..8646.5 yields 17.1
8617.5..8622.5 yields 16.8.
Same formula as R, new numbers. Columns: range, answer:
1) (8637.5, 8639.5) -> 16.8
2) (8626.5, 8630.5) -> 17.4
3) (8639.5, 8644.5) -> 16.9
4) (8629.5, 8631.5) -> 16.5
